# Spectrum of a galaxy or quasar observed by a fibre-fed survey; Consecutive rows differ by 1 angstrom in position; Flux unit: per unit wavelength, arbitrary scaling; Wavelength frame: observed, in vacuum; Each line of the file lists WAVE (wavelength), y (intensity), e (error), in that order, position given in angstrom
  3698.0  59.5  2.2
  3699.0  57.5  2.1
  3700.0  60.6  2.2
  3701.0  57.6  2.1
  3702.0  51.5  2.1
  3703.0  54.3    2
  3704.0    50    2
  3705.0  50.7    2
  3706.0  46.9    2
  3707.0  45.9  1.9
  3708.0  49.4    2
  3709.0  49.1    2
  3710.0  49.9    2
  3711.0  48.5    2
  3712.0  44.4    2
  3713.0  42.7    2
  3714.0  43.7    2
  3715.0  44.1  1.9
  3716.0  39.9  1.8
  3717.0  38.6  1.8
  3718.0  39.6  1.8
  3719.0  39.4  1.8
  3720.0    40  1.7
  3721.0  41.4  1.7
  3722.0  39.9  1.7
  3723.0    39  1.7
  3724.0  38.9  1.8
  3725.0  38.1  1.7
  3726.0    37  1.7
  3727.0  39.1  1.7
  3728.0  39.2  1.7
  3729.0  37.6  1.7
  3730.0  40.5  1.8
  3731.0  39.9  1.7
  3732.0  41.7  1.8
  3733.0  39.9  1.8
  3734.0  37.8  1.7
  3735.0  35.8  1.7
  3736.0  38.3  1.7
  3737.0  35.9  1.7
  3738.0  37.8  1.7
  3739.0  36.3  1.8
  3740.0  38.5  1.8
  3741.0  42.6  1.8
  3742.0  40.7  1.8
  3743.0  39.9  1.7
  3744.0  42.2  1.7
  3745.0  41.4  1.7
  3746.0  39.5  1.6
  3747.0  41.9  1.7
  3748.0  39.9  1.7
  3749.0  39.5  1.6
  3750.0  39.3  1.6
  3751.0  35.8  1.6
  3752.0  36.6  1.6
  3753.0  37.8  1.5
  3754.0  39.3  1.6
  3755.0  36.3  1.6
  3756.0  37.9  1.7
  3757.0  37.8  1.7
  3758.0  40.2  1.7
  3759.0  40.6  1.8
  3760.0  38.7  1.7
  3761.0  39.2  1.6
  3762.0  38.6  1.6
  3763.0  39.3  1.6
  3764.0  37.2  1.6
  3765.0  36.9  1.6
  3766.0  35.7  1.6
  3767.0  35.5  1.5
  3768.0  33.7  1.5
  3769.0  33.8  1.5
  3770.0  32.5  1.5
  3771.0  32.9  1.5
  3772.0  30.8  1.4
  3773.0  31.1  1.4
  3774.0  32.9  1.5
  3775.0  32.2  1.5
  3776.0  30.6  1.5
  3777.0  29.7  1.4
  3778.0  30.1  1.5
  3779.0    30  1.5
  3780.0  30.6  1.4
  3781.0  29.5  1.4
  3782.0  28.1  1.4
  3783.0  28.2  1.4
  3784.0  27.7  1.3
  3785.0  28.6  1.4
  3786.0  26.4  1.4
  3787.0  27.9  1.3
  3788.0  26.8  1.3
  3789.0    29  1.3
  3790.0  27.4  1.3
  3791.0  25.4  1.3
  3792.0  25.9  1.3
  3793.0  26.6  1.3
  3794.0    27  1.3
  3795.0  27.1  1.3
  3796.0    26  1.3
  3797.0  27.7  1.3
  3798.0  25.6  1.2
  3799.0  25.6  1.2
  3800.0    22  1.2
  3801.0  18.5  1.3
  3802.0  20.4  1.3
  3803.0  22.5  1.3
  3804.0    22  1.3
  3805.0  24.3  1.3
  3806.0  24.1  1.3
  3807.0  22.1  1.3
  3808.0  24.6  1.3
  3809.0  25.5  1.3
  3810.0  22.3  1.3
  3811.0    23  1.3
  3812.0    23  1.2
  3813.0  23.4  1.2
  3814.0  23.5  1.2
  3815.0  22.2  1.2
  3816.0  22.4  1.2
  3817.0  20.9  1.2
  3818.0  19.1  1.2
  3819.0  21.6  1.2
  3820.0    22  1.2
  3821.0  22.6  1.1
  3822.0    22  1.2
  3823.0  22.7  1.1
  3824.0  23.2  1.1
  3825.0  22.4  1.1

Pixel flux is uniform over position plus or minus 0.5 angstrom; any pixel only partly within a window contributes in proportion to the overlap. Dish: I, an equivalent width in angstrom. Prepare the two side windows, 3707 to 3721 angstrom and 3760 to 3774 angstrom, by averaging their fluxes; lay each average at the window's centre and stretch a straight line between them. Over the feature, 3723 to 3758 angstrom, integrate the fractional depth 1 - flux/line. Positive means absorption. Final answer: 0.5 angstrom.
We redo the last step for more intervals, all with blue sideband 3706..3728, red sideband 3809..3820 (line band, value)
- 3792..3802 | 0.4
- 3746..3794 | -2.8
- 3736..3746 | -0.5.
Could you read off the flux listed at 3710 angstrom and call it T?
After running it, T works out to 49.9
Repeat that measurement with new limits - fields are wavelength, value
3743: 39.9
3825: 22.4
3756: 37.9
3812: 23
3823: 22.7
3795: 27.1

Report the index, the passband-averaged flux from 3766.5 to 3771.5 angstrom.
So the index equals 33.7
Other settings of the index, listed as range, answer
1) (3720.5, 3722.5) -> 40.6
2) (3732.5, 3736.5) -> 37.9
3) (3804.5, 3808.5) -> 23.8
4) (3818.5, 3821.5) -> 22.1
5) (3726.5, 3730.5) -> 39.1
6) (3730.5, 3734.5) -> 39.8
